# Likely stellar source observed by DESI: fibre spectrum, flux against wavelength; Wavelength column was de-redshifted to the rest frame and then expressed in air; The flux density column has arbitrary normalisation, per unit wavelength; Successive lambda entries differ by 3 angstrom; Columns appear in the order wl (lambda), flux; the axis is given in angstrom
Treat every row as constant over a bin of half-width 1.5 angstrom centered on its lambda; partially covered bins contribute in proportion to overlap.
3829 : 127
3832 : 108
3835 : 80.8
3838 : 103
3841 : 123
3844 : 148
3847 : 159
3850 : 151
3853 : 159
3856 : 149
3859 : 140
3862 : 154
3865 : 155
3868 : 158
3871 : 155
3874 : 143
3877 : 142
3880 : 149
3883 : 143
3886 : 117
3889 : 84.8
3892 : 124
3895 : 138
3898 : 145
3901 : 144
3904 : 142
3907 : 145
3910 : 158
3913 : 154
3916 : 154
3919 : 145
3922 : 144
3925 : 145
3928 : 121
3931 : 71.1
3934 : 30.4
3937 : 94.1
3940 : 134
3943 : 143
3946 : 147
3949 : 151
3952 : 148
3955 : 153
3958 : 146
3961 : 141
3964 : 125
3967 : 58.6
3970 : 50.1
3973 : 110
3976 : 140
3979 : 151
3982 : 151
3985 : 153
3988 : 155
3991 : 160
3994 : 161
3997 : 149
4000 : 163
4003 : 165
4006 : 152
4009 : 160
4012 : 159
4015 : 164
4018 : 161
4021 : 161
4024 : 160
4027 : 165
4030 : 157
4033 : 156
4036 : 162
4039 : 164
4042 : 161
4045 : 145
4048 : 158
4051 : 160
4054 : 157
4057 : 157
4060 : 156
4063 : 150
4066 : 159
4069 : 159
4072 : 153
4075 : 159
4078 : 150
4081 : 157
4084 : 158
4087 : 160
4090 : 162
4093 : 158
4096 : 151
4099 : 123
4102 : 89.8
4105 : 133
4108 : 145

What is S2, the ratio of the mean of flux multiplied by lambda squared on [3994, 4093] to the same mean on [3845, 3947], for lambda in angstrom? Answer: 1.3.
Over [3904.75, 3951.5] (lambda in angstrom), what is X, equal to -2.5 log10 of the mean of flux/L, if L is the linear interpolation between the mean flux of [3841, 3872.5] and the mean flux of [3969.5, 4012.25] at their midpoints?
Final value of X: 0.15 mag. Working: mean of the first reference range 151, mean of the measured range 130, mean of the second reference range 147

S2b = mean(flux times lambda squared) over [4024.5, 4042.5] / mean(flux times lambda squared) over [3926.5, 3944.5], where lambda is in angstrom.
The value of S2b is 1.7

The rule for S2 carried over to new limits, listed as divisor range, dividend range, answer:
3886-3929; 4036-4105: 1.19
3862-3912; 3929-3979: 0.86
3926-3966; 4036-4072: 1.35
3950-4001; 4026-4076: 1.20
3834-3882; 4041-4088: 1.22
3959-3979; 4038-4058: 1.51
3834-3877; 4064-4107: 1.17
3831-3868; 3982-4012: 1.24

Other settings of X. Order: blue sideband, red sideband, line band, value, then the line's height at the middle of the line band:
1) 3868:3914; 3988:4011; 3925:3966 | 0.21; 149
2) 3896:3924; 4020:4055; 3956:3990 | 0.21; 153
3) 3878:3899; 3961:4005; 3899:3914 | -0.14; 130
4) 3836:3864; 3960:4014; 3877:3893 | 0.13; 141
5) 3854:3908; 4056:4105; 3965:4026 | 0.01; 146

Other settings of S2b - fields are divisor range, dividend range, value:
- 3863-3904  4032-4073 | 1.23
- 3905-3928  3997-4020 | 1.14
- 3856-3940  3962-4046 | 1.17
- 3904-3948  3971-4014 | 1.22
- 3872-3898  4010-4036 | 1.31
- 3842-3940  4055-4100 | 1.25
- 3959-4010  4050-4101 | 1.17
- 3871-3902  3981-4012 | 1.24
